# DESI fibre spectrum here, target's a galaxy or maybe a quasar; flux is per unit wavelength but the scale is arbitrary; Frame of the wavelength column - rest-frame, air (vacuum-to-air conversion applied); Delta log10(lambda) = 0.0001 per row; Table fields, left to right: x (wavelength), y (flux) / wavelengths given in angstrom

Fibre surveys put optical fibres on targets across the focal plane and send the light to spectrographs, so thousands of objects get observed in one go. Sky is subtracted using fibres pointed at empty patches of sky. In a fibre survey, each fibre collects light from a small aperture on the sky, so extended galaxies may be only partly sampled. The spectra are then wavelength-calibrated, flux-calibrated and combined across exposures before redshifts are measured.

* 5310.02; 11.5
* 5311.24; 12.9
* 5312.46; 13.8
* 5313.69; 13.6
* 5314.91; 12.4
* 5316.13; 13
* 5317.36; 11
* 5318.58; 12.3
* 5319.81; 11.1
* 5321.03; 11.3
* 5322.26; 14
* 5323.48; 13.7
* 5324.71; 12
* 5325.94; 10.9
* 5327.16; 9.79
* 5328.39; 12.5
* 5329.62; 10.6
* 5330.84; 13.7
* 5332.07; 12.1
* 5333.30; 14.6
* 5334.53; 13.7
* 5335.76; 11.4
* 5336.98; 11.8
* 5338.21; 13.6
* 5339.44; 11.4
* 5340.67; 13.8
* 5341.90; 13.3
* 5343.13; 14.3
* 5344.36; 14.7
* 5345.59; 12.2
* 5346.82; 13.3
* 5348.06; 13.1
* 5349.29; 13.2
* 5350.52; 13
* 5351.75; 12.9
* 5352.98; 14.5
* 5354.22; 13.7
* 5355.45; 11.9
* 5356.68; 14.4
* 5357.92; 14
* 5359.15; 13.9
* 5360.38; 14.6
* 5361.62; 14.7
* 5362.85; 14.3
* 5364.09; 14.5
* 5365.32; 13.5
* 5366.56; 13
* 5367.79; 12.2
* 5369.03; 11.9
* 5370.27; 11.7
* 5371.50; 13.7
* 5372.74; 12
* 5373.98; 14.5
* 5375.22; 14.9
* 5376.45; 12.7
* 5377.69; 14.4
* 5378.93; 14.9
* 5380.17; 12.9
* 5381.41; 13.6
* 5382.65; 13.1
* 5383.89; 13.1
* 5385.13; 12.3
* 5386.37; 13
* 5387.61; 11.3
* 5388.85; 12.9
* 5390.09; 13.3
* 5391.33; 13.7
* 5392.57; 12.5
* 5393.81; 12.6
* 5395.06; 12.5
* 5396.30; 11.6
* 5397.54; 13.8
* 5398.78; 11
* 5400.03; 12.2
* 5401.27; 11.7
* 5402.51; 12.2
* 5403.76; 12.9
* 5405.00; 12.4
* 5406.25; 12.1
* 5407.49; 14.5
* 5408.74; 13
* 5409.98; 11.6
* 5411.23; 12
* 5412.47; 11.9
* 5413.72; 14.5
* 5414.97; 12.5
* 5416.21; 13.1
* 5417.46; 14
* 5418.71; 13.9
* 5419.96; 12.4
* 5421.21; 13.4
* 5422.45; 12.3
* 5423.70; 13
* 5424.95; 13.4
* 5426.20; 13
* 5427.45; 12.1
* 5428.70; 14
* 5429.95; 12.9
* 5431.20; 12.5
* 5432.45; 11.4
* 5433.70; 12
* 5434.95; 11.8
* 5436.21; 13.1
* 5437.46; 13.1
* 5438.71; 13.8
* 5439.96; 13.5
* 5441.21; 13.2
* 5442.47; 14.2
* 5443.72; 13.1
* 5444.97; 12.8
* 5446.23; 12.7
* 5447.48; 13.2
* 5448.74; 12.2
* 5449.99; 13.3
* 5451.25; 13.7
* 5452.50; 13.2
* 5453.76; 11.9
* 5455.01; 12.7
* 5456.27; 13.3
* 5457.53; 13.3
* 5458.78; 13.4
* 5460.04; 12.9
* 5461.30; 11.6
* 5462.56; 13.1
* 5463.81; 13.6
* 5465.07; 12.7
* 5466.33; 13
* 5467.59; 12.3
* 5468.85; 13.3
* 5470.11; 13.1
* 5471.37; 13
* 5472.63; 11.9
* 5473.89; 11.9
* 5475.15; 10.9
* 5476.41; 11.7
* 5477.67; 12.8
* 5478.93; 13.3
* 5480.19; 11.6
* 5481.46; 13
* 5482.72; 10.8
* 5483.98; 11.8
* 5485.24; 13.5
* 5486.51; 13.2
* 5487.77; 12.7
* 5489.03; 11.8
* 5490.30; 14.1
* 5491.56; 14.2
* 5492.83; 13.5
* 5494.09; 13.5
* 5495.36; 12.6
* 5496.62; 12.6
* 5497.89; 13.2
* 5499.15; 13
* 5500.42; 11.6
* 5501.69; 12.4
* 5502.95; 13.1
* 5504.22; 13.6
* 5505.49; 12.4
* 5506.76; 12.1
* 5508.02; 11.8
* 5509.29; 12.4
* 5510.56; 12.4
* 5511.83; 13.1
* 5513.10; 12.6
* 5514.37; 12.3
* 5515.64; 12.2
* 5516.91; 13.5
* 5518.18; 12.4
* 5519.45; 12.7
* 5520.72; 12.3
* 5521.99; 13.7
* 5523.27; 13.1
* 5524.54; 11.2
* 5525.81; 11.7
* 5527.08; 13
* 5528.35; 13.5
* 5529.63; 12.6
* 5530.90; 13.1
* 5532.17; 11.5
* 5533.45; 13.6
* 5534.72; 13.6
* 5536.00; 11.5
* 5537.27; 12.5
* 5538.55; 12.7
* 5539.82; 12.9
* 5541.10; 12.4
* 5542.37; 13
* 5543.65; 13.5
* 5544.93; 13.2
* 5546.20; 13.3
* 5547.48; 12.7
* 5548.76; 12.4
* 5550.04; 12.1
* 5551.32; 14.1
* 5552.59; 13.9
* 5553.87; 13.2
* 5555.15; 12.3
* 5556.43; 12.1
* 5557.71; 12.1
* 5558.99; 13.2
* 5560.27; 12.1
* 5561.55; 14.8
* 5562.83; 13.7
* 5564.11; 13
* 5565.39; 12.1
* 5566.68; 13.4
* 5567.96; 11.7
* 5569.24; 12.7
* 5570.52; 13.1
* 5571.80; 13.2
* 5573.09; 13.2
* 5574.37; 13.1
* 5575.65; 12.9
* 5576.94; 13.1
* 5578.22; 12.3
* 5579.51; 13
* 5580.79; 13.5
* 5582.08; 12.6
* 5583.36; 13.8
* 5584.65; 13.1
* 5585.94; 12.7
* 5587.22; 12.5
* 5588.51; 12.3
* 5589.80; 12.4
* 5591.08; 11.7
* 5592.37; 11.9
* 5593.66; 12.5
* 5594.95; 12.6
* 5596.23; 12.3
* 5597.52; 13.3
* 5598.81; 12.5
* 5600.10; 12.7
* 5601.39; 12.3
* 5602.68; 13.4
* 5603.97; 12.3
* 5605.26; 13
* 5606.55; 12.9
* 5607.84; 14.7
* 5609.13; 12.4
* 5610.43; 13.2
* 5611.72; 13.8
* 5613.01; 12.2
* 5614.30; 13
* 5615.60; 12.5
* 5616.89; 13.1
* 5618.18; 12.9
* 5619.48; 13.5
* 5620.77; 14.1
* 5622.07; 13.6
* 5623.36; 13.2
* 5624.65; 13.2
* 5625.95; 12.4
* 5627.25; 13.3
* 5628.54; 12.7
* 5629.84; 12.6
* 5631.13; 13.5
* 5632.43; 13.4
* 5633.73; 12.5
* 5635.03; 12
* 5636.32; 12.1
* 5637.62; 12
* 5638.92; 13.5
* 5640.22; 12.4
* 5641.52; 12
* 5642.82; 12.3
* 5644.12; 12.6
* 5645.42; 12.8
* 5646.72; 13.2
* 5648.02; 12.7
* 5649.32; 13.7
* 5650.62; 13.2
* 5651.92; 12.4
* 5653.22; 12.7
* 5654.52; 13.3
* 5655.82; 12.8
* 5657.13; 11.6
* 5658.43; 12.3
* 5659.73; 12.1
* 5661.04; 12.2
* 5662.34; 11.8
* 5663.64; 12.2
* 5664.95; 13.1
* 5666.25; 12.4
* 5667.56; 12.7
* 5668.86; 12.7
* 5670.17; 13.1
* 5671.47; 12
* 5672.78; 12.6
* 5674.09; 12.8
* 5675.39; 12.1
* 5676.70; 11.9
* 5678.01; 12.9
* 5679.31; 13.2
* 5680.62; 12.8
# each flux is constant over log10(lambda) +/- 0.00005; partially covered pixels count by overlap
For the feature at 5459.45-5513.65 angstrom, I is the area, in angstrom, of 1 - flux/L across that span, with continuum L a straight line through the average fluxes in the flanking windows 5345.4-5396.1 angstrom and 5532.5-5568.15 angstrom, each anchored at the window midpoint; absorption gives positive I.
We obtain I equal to 1.6 angstrom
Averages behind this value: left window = 13.3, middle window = 12.6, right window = 12.9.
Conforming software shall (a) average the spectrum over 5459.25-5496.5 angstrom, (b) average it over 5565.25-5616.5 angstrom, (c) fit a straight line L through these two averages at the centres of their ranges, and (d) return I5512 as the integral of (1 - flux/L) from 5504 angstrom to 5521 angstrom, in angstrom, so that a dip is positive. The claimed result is 0.23 angstrom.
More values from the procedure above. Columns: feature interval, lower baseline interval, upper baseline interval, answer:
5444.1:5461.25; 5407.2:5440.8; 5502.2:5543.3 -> -0.13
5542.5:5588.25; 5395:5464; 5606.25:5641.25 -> -0.09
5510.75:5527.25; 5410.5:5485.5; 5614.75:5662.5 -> 0.26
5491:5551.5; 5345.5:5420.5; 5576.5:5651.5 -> 0.90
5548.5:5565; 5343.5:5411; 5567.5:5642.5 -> -0.14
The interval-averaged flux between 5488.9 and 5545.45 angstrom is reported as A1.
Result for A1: 12.8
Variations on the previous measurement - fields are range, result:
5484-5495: 13.2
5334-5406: 13.1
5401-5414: 12.6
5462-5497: 12.7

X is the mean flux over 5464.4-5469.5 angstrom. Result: 12.8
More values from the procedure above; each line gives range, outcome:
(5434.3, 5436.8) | 12.4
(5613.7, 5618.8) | 12.9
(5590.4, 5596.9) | 12.2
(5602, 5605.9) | 12.9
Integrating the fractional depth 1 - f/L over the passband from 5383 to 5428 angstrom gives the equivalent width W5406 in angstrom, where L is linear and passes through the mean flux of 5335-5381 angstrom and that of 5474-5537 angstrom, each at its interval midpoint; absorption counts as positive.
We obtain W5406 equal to 1.42 angstrom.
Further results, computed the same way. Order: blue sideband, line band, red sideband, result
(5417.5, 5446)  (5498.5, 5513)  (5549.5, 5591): 0.4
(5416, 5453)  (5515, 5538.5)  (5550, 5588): 0.6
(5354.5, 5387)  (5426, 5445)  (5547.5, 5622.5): 0.5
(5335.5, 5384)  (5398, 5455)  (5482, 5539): 1.1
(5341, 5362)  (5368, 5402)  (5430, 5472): 1.3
